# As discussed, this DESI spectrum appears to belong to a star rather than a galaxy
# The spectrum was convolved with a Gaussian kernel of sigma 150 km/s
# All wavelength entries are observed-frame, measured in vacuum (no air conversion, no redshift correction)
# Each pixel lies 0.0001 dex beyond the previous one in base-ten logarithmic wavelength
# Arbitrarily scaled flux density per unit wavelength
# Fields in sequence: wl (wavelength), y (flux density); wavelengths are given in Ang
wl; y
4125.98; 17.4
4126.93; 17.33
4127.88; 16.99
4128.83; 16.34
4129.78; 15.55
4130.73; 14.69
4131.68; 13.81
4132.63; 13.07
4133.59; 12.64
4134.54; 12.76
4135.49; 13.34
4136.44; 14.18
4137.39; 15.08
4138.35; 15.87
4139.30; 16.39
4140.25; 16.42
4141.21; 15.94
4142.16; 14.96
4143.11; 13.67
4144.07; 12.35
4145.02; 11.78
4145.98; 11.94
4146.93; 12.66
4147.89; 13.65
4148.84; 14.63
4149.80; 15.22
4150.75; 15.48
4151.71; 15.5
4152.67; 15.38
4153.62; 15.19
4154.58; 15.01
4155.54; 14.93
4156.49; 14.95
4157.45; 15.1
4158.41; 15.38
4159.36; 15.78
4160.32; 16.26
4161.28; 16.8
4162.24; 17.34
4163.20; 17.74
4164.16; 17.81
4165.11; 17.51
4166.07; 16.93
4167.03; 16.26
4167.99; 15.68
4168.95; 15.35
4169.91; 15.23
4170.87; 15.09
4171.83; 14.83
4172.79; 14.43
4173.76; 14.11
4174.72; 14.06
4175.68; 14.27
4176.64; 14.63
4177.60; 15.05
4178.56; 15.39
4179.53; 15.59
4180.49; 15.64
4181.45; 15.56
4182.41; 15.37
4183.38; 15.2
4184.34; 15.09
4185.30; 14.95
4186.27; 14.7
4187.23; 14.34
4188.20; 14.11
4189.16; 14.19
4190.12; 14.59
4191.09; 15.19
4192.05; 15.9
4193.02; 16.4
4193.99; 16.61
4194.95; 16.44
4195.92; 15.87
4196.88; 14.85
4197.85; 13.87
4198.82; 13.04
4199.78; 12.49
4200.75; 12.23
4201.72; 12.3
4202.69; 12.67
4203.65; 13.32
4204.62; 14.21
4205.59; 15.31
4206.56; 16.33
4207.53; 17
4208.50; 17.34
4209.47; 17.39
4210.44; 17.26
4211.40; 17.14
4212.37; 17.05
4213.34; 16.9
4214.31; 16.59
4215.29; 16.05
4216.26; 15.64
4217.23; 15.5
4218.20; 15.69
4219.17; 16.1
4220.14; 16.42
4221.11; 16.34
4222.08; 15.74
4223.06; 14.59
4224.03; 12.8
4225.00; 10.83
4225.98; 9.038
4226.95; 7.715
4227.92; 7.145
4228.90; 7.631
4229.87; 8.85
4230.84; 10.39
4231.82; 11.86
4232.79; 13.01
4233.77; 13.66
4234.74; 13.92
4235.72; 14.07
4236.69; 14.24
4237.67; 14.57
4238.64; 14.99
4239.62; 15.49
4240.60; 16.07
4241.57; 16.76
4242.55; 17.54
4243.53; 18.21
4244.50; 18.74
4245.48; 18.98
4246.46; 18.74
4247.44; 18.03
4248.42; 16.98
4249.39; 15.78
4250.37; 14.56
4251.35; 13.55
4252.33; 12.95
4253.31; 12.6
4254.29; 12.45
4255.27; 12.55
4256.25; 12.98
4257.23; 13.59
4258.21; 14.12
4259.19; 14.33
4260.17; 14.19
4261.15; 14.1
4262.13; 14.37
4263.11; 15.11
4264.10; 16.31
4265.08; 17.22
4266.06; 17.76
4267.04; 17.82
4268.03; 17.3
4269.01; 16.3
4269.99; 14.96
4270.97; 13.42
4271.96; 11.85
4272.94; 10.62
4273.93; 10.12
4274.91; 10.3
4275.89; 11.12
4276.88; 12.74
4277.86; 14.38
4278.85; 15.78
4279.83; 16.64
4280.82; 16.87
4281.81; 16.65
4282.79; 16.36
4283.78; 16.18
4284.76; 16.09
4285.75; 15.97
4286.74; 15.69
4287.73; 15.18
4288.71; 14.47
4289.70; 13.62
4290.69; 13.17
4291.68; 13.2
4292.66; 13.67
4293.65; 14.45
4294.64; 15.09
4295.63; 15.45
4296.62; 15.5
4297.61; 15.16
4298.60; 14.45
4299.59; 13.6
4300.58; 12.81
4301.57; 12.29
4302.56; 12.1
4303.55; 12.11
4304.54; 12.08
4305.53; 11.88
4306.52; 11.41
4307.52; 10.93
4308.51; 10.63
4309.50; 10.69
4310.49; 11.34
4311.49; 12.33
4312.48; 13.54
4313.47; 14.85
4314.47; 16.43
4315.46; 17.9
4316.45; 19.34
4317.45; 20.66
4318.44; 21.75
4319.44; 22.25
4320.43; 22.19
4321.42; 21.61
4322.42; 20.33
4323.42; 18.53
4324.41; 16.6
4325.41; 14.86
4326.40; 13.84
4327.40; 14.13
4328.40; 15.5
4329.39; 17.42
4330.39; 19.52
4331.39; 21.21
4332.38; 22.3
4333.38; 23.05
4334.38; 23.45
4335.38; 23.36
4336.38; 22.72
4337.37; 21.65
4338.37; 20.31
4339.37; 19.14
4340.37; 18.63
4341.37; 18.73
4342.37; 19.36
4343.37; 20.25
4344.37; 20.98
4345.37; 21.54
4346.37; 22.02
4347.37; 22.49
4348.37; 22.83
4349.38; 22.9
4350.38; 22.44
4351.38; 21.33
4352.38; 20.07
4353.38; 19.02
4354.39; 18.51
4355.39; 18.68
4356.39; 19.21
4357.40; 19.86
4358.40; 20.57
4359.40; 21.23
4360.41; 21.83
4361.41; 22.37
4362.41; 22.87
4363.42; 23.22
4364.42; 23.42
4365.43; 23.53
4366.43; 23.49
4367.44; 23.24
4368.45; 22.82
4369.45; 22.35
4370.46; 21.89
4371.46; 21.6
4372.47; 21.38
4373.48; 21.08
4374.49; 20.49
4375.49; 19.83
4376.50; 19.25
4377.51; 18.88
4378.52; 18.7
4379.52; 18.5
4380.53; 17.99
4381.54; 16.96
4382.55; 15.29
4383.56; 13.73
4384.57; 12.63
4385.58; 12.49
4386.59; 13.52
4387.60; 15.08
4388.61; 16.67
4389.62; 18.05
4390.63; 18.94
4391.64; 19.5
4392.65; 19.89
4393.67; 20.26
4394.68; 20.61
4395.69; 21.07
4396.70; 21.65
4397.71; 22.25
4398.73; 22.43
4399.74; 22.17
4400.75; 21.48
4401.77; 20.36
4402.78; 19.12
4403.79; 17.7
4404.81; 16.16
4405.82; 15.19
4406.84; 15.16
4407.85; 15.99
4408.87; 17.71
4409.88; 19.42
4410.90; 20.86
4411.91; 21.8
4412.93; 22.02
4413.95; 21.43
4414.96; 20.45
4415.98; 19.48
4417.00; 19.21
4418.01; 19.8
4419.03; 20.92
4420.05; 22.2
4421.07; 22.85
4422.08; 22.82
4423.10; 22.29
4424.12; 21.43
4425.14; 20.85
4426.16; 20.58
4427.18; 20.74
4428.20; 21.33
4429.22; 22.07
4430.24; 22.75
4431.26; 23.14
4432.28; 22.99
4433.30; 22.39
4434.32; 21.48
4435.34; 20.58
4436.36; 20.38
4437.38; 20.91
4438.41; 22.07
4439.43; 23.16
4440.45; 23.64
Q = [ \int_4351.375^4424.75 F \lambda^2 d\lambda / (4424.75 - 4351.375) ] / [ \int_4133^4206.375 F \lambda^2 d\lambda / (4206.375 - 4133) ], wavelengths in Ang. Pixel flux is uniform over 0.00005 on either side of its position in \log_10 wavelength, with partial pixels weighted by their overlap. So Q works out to 1.5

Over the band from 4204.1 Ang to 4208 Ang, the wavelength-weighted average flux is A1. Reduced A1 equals 15.7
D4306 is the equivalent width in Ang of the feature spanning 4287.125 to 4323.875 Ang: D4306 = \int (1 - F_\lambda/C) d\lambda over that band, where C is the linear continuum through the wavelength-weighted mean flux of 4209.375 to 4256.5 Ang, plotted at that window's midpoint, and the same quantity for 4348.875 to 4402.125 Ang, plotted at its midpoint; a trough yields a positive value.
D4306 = 4.8 Ang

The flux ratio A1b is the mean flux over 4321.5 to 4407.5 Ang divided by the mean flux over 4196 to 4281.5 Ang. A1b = 1.4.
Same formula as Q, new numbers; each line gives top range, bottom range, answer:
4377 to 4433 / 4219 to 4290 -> 1.45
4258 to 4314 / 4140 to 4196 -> 0.98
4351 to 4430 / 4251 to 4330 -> 1.41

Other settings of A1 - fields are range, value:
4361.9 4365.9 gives 23.2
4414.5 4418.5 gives 19.7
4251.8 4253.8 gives 12.8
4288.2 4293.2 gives 13.7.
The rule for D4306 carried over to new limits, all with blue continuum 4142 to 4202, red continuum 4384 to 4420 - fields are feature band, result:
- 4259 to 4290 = 3.6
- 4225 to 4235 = 3.6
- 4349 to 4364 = -2.3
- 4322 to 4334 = -0.3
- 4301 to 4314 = 4.0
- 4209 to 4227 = 0.7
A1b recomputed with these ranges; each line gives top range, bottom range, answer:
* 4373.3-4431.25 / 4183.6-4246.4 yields 1.32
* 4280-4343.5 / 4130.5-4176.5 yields 1.10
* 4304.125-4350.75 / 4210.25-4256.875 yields 1.27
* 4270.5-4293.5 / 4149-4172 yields 0.89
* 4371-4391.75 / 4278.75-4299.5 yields 1.16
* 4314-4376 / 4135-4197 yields 1.36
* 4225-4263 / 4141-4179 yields 0.92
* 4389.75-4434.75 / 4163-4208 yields 1.36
